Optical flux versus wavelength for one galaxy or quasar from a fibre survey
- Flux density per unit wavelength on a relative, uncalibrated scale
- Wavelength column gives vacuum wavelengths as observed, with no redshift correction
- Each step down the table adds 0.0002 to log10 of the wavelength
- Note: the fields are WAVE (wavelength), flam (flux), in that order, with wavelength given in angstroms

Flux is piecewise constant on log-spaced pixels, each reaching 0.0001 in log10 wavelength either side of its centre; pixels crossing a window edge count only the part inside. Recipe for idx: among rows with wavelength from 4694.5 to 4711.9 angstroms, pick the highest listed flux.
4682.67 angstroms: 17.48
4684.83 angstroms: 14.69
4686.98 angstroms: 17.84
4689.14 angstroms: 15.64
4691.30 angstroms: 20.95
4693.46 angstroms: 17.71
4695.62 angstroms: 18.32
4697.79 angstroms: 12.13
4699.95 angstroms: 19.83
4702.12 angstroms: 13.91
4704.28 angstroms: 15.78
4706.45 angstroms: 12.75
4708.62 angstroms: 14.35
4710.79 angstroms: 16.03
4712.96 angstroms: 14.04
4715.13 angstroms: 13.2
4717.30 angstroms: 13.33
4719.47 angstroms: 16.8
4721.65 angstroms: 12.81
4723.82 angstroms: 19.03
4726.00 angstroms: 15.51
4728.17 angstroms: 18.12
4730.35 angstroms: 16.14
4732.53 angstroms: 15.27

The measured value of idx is 19.83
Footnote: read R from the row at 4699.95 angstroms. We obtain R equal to 19.83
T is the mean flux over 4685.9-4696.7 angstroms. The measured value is 18.1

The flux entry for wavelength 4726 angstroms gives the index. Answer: 15.51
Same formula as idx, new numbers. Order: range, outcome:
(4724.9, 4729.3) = 18.12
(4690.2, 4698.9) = 20.95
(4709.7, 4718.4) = 16.03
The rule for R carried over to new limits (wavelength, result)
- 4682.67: 17.48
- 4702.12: 13.91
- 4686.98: 17.84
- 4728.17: 18.12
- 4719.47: 16.8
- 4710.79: 16.03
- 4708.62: 14.35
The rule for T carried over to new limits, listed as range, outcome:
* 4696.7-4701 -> 15.9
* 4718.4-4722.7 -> 14.8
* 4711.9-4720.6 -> 14.3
